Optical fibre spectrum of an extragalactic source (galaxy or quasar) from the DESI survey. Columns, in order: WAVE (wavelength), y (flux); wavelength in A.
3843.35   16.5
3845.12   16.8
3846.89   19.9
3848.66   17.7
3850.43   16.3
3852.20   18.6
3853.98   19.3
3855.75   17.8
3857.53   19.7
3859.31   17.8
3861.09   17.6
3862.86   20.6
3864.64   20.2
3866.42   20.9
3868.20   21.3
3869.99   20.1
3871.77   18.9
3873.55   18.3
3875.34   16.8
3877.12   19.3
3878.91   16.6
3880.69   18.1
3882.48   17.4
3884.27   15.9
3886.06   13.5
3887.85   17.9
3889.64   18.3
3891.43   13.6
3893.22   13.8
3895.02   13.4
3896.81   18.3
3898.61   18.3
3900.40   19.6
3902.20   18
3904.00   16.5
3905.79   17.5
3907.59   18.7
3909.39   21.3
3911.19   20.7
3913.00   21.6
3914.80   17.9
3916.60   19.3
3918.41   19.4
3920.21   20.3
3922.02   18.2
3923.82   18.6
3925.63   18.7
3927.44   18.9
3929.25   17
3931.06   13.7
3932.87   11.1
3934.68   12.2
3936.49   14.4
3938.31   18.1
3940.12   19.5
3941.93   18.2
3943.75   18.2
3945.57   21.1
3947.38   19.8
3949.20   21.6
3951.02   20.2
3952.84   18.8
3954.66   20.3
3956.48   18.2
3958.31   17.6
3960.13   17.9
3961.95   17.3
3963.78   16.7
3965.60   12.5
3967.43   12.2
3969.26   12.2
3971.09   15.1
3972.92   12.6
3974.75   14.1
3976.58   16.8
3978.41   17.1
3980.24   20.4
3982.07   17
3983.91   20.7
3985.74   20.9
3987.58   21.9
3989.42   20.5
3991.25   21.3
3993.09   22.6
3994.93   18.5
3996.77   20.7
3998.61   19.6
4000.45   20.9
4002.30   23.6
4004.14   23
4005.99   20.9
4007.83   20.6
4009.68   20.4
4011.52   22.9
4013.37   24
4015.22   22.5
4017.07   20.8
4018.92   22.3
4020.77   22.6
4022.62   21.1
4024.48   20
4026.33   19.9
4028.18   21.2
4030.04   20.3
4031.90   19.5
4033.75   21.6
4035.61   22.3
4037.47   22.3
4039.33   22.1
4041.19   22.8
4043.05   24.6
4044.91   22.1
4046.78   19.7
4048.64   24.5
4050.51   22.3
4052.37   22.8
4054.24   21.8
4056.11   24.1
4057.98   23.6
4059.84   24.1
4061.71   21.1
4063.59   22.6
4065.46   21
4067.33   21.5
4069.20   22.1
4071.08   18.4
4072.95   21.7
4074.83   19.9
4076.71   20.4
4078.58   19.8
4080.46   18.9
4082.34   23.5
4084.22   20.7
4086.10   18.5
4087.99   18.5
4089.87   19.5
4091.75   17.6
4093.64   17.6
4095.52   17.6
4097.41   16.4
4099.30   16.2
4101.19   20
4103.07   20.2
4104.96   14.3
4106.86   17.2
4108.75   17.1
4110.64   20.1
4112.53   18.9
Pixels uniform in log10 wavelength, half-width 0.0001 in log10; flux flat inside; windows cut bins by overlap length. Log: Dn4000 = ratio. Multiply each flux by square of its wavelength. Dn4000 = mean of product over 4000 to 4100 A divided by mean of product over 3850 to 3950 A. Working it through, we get 1.26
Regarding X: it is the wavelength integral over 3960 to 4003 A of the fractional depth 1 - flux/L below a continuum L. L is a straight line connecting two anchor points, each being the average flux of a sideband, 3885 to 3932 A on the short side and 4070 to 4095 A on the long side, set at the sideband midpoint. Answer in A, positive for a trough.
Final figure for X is 1.3 A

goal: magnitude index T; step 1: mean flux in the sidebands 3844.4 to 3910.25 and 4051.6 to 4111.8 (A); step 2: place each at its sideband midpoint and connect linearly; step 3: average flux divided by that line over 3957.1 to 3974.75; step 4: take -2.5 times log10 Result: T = 0.25 mag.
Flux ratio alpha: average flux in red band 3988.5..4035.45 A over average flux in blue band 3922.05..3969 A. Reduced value 1.23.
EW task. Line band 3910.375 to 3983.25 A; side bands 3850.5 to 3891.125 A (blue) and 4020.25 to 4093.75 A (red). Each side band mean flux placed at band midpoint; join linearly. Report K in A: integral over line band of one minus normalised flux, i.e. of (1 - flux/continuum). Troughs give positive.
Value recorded 7.8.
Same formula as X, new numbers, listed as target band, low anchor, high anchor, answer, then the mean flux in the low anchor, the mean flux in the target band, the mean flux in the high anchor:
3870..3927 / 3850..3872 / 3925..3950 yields 0.98 A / 19.2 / 17.9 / 17.3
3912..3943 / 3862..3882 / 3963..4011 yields 2.31 A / 19.1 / 17.5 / 18.6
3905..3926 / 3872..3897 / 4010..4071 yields -2.11 A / 16.5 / 19.4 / 22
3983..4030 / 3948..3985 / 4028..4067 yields -4.26 A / 17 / 21.3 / 22.2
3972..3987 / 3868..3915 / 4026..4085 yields 1.76 A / 17.8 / 17.6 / 21.7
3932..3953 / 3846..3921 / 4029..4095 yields 1.65 A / 18.3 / 17.7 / 21.2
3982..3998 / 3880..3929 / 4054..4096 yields -1.12 A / 17.9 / 20.6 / 20.6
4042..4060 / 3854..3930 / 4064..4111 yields -3.70 A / 18.3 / 22.9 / 19.2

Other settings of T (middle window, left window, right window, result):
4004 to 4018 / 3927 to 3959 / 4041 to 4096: -0.120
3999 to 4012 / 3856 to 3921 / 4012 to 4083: -0.042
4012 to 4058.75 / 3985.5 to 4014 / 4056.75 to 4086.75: -0.038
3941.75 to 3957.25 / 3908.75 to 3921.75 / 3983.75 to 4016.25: 0.047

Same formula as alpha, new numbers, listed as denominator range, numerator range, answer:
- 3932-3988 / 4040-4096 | 1.23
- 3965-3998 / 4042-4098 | 1.18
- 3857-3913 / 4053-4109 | 1.10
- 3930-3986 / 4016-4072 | 1.29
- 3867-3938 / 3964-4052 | 1.15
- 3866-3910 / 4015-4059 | 1.24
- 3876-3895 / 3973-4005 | 1.21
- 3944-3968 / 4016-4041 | 1.18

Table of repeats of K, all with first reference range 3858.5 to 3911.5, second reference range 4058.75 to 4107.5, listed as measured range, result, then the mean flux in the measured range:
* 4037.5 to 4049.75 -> -2.1 A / 22.6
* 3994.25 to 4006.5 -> -1.4 A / 21.1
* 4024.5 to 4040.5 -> -1.6 A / 21.1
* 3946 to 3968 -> 0.7 A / 17.9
